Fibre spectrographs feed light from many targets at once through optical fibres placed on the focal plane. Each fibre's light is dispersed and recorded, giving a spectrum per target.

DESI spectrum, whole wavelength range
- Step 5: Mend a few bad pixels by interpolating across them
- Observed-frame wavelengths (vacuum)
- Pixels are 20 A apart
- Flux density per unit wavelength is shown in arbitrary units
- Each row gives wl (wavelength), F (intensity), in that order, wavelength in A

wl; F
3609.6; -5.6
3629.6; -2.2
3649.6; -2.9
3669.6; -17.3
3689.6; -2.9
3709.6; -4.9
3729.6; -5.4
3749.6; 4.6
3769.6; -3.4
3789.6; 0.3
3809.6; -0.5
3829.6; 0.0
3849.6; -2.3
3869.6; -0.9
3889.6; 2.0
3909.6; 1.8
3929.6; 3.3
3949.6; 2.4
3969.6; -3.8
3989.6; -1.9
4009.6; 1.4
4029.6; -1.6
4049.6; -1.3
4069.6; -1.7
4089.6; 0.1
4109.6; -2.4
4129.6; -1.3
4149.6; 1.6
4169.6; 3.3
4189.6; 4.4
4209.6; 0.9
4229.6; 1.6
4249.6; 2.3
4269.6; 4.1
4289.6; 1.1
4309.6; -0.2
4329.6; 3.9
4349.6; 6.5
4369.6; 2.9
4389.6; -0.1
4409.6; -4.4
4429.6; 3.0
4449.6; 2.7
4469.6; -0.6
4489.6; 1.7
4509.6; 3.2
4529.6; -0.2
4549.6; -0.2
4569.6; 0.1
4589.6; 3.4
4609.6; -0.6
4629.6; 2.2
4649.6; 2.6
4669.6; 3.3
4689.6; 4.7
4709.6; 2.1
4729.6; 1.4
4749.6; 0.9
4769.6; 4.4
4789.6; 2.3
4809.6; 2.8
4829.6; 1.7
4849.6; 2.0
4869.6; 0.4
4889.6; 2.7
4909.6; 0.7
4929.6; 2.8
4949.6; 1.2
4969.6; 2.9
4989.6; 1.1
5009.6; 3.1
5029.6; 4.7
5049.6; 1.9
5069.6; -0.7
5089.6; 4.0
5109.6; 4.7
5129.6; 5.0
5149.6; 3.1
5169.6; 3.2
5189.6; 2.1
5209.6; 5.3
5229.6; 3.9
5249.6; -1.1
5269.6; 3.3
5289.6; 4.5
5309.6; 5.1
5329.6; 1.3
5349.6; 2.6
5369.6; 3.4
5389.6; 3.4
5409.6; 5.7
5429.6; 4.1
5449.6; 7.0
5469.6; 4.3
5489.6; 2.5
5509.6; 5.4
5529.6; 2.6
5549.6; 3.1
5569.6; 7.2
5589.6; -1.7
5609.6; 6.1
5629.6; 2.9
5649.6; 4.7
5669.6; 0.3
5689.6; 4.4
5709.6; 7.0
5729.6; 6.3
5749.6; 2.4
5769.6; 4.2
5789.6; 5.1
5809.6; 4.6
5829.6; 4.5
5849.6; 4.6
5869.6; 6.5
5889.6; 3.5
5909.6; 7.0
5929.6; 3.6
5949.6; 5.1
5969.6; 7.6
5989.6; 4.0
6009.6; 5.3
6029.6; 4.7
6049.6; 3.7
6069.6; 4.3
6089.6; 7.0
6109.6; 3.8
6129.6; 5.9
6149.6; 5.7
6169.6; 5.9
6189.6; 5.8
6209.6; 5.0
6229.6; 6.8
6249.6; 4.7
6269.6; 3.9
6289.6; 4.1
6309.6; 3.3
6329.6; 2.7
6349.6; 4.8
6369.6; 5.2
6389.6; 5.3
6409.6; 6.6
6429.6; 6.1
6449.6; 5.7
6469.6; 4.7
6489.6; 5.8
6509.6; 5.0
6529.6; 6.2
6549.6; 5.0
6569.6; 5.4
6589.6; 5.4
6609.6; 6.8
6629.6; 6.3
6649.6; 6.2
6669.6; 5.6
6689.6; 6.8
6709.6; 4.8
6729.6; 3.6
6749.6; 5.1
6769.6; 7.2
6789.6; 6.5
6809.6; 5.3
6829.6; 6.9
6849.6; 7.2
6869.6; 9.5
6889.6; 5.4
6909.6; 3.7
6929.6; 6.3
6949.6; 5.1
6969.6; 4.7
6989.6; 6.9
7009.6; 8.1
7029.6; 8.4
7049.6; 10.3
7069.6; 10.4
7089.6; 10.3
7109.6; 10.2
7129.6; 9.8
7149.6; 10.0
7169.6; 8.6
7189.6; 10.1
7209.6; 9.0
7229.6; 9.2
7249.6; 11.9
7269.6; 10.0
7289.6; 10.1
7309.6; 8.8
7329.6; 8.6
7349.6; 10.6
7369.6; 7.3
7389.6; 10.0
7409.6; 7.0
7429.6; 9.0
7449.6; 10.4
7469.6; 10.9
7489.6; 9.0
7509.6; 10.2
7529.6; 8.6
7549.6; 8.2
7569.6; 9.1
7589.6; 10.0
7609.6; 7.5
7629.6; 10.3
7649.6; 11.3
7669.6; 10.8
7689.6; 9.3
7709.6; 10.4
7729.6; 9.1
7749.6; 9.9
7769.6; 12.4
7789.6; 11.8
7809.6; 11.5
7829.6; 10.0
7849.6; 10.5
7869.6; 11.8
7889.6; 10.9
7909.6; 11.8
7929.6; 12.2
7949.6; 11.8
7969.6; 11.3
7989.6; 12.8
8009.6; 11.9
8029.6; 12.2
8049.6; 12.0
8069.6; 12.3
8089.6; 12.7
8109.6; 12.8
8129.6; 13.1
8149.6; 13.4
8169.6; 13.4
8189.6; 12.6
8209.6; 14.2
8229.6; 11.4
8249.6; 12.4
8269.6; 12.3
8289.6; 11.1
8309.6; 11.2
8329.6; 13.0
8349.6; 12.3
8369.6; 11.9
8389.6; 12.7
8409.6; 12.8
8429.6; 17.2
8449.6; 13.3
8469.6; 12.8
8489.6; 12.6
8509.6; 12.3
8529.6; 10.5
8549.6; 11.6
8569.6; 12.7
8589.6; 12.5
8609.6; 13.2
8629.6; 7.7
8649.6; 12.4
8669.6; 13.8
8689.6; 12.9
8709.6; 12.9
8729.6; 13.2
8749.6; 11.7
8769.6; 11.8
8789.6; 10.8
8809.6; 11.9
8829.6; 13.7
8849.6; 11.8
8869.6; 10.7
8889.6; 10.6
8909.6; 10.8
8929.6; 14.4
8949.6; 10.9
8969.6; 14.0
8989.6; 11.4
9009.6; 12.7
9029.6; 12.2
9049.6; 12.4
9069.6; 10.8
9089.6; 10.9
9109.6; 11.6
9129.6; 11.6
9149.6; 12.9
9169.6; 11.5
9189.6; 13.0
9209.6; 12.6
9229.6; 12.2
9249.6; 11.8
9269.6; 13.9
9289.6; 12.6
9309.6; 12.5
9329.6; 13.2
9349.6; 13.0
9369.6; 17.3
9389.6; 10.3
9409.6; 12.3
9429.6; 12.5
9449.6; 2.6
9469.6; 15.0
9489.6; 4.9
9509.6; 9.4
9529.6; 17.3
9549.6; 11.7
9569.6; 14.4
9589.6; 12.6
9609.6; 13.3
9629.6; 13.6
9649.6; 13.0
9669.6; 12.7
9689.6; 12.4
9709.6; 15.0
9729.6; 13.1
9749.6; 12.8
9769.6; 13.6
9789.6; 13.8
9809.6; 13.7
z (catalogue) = 0.75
